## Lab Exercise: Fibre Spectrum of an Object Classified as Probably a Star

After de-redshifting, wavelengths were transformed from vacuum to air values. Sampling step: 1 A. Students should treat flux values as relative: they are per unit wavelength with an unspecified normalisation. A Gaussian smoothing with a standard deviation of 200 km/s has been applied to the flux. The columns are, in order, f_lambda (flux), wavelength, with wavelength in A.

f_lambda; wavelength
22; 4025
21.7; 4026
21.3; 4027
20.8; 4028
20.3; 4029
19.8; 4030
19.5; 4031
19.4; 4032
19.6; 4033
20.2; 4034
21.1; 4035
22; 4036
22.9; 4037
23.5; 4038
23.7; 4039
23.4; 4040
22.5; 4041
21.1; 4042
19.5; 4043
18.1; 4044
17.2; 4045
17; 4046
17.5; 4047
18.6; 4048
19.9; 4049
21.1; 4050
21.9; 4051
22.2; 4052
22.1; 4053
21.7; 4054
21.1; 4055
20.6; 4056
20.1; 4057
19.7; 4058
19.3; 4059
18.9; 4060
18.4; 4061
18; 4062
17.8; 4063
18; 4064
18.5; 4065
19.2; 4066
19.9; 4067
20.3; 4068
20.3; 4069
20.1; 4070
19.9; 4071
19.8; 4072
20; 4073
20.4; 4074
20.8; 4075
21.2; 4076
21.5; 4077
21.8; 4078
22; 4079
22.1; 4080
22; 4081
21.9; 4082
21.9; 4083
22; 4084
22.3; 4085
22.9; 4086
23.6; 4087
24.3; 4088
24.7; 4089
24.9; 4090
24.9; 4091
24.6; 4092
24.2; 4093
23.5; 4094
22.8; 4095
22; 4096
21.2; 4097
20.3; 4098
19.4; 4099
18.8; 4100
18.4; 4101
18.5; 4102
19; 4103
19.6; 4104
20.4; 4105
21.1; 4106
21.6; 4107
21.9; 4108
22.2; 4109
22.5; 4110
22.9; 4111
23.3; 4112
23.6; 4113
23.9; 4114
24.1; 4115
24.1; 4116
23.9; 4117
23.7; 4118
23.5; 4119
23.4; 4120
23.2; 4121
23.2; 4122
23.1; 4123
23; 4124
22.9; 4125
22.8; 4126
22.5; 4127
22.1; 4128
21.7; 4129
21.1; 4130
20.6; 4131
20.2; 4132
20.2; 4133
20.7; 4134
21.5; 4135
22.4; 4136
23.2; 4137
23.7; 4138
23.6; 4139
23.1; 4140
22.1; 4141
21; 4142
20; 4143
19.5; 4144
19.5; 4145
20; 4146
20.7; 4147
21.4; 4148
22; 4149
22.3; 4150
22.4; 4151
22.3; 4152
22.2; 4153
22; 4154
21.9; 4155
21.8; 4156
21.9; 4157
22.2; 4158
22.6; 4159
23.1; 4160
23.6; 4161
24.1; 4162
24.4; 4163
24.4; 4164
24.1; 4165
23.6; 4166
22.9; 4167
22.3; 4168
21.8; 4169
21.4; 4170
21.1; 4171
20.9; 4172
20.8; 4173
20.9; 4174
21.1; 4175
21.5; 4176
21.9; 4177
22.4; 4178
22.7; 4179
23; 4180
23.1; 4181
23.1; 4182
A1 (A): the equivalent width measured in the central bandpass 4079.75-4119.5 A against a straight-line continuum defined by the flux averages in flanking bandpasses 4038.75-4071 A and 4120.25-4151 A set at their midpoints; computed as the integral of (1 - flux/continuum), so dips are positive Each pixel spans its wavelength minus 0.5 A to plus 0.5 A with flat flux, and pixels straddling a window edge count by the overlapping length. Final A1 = -2.6 A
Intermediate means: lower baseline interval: 19.9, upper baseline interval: 21.8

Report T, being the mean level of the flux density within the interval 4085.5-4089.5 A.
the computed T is 23.9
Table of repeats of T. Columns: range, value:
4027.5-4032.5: 20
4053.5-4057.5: 20.9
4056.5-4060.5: 19.5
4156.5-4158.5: 22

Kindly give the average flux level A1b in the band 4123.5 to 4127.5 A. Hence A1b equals 22.8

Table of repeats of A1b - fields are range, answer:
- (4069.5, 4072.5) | 19.9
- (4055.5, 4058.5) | 20.1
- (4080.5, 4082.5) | 21.9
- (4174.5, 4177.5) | 21.5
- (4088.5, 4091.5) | 24.8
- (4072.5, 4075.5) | 20.4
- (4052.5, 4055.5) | 21.6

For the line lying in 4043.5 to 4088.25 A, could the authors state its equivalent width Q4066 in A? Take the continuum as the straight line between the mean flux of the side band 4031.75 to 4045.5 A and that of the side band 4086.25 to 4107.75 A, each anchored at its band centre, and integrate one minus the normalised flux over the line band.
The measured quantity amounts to 2.2 A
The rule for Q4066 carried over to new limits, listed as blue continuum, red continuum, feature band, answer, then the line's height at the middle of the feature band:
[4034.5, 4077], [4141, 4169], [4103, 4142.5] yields -1.53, 21.5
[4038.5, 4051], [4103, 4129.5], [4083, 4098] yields -1.09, 21.7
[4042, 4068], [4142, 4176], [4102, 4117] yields -0.94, 20.8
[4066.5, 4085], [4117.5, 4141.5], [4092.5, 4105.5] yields 0.60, 21.6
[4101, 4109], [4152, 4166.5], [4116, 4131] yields -1.15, 21.2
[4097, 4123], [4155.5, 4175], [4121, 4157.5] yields 0.63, 22.2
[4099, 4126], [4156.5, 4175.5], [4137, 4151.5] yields 0.49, 22.3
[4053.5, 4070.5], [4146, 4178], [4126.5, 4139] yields -0.18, 21.4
